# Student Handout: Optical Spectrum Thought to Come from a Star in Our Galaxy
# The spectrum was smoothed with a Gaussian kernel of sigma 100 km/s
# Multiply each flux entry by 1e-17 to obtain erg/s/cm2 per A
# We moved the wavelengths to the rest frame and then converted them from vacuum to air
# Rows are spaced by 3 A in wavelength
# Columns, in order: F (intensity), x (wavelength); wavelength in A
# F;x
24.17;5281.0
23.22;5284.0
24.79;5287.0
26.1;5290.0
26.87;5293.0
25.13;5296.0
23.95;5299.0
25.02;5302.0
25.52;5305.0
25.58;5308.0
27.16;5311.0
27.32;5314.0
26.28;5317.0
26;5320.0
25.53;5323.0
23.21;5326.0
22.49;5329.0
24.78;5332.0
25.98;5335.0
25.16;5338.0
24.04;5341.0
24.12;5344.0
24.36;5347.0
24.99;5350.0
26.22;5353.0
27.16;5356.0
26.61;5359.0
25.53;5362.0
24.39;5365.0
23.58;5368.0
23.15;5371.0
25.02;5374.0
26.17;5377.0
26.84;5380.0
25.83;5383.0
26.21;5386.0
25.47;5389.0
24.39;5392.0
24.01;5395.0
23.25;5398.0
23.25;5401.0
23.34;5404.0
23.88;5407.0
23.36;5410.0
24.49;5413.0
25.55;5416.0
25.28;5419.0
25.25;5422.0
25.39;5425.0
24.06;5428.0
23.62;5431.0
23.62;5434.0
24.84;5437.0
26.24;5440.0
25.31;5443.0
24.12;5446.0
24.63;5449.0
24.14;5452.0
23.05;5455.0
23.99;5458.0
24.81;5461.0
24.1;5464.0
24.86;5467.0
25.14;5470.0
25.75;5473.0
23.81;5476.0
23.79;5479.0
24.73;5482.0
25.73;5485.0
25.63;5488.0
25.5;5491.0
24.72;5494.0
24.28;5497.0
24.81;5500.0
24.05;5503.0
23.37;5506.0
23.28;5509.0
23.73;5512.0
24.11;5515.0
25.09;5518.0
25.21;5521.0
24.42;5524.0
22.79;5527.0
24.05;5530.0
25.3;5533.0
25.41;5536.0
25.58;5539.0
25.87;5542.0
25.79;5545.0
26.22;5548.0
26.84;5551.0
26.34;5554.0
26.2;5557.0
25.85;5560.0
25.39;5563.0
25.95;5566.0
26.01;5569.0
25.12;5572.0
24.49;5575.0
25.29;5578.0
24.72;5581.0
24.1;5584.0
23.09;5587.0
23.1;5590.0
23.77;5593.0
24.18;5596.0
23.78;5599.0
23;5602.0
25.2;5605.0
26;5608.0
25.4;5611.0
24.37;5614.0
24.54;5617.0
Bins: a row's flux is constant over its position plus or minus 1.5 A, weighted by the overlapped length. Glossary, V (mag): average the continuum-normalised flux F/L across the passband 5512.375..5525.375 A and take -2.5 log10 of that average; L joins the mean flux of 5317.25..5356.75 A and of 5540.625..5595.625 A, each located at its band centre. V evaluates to 0.023 mag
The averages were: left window 24.9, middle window 24.6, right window 25.2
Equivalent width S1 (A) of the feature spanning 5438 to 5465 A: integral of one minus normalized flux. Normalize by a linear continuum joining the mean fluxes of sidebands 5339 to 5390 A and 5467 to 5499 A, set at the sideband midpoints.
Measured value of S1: 0.5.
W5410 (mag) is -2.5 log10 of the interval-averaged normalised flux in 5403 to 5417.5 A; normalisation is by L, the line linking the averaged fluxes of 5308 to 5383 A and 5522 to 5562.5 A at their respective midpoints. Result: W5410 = 0.05 mag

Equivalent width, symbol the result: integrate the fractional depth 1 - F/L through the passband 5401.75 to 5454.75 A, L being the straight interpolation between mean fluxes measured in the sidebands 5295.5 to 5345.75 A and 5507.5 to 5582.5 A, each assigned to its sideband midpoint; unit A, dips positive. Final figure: 1.40 A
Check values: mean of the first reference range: 25.1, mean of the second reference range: 25.2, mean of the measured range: 24.5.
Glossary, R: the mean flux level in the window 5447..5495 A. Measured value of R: 24.6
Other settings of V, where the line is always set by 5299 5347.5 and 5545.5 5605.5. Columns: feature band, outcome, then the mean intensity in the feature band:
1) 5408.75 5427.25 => 0.01 mag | 24.9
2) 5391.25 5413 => 0.06 mag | 23.7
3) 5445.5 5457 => 0.05 mag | 24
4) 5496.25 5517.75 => 0.04 mag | 24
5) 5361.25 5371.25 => 0.04 mag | 24.2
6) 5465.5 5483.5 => 0.01 mag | 24.7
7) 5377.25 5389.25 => -0.05 mag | 26.2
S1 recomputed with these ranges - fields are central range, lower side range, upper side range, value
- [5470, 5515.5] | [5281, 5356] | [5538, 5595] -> 1.3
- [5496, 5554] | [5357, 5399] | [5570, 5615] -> -0.4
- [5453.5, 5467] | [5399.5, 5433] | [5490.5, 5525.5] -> 0.1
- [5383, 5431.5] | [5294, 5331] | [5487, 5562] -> 1.3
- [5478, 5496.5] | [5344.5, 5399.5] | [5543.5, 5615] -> 0.0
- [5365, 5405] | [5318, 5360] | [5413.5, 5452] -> 0.4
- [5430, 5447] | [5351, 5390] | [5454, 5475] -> 0.1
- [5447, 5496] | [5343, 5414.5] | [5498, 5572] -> 0.6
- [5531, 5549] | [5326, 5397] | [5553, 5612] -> -0.6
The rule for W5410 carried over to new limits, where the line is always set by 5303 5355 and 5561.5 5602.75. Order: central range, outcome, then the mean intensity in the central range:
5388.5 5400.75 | 0.04 mag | 24.1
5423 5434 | 0.03 mag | 24.3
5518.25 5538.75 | 0.00 mag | 24.6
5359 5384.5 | 0.00 mag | 25.2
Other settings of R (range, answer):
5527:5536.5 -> 24.5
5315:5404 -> 25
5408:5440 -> 24.6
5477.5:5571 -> 25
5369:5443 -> 24.7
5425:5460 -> 24.4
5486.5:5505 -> 24.8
